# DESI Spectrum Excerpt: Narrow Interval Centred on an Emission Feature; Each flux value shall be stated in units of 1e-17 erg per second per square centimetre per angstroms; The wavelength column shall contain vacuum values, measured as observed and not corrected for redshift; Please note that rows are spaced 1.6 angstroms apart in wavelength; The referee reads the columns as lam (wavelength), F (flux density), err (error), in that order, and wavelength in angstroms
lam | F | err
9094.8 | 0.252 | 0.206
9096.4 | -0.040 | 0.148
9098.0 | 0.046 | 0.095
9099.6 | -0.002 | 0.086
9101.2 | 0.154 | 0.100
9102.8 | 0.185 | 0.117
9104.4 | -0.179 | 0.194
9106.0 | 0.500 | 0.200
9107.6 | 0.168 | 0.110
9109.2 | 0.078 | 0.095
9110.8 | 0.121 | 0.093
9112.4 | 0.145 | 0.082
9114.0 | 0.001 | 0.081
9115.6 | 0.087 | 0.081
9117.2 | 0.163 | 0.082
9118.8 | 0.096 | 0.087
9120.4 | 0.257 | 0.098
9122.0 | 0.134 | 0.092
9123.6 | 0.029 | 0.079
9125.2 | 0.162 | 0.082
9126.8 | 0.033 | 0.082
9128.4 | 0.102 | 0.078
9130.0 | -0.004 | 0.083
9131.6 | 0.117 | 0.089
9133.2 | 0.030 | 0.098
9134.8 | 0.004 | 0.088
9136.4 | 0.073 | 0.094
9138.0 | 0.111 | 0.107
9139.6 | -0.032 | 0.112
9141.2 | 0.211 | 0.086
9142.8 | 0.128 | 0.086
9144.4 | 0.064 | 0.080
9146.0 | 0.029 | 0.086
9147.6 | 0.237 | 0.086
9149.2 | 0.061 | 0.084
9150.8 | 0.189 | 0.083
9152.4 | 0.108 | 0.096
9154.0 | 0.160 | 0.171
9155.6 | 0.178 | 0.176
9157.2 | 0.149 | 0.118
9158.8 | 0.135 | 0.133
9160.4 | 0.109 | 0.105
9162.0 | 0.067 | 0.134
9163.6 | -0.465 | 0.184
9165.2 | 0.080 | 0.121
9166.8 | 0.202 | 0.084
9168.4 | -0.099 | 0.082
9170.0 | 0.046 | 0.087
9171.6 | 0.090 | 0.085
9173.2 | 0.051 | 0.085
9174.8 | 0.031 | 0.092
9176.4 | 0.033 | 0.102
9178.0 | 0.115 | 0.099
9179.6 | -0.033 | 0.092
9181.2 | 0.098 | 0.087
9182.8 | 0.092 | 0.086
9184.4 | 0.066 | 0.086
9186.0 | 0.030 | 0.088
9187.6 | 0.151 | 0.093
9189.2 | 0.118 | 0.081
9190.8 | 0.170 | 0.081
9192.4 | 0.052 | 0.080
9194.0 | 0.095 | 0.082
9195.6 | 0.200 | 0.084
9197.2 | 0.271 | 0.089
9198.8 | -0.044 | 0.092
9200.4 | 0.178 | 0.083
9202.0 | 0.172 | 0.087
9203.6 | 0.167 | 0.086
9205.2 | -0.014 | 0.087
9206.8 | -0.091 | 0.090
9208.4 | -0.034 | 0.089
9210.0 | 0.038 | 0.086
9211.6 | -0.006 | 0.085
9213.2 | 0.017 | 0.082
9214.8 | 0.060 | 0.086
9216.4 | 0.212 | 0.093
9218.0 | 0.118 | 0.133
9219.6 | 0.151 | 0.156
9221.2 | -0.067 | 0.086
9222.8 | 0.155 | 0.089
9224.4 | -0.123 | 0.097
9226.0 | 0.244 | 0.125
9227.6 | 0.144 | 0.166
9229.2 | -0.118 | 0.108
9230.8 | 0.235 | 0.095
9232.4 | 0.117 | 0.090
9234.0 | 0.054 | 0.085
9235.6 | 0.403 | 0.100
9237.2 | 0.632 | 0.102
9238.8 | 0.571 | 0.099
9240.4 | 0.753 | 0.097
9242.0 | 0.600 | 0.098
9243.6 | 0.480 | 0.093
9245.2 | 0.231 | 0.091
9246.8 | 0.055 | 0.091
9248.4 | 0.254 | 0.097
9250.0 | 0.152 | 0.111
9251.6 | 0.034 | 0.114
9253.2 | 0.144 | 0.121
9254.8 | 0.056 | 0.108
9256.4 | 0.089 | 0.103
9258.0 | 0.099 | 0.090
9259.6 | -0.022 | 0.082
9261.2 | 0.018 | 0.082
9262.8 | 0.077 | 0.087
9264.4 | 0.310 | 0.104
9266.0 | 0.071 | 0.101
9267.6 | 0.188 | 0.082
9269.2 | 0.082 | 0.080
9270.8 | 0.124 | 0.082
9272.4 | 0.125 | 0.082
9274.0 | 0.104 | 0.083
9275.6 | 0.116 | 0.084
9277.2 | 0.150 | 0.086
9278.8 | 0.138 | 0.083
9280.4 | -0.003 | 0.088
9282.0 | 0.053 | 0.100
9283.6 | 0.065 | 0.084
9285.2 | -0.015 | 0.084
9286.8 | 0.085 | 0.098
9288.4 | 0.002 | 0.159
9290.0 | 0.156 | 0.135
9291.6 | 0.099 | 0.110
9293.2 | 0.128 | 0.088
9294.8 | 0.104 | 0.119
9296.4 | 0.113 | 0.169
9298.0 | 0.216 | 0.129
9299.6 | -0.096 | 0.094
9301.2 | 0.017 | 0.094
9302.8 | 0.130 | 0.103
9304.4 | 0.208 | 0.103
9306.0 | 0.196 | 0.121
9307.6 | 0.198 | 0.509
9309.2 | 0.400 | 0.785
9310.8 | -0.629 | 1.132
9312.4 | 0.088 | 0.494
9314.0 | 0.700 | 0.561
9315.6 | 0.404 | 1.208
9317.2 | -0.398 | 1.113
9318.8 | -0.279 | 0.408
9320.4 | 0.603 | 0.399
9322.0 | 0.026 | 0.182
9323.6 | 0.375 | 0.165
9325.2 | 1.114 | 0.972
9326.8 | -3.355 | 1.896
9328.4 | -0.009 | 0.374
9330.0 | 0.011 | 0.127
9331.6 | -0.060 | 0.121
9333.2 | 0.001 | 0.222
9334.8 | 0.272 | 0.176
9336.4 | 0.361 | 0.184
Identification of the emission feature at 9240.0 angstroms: Hgamma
